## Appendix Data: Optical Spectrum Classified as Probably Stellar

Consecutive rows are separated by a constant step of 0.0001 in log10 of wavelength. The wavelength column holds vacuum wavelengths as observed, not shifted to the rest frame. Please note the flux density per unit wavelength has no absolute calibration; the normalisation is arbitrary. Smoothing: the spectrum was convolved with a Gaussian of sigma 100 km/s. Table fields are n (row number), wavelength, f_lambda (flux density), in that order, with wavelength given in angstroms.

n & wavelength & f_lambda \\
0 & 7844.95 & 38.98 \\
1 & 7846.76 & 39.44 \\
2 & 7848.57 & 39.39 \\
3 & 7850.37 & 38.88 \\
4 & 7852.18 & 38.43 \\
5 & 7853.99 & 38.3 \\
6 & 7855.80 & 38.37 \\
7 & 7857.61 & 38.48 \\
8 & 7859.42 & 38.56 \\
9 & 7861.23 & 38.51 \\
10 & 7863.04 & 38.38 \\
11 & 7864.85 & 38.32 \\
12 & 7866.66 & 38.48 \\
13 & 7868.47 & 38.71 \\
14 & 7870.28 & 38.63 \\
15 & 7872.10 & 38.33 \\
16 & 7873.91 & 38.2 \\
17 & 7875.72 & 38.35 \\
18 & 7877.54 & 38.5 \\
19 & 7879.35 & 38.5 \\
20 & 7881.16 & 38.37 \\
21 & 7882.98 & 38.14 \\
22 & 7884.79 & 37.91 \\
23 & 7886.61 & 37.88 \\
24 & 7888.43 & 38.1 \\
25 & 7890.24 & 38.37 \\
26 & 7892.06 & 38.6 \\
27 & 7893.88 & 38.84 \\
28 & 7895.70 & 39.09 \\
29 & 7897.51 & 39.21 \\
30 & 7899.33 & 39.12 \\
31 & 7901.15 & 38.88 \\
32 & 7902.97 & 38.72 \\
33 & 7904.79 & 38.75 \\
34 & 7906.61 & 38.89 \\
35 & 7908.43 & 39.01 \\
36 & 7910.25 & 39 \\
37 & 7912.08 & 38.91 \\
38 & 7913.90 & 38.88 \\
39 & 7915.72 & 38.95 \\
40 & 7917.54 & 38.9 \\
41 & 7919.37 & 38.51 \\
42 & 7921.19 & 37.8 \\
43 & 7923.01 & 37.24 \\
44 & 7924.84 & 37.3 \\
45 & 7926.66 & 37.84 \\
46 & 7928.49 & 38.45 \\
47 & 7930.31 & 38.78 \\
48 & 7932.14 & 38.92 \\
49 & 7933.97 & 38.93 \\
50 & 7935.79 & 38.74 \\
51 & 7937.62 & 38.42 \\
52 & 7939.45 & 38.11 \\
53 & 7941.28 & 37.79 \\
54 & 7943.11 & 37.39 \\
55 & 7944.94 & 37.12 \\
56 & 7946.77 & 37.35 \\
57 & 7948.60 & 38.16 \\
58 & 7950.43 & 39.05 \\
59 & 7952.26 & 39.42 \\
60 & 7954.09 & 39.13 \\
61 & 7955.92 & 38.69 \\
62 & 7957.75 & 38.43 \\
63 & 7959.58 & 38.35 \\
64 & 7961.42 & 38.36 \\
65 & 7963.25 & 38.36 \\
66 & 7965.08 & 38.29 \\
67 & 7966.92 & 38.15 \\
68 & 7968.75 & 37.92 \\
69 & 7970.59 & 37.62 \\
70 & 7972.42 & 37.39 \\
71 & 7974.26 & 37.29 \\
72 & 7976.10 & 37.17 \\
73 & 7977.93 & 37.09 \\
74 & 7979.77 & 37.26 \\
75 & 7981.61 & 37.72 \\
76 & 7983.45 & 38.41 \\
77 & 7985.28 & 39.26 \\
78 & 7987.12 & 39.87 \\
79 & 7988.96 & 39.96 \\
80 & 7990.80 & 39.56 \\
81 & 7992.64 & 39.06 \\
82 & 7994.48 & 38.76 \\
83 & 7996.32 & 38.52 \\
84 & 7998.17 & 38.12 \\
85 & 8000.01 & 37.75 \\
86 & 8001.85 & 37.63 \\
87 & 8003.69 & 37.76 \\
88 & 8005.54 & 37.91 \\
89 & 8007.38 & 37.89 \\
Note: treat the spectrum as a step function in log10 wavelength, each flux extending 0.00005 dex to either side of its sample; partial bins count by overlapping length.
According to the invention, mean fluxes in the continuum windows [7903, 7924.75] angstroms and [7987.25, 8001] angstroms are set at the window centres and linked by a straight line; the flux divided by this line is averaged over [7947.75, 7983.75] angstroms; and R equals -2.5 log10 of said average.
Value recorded 0.02 mag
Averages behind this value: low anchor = 38.6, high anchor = 38.9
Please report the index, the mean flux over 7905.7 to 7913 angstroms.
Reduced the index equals 38.9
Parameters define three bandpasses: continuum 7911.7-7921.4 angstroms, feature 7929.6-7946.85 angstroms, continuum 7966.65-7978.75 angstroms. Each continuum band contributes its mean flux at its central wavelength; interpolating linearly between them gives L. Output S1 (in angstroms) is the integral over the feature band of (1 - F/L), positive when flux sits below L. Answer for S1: 0.0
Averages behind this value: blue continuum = 38.7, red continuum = 37.5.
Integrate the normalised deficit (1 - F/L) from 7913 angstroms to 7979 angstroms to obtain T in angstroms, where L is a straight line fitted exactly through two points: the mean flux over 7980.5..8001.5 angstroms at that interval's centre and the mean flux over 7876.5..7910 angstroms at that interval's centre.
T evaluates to 0.90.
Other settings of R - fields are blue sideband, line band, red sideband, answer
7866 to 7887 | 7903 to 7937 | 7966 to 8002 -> -0.007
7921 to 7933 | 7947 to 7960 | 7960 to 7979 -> -0.024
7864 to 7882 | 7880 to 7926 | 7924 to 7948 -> -0.007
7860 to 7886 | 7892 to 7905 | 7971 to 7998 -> -0.016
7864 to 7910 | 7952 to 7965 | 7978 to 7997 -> 0.002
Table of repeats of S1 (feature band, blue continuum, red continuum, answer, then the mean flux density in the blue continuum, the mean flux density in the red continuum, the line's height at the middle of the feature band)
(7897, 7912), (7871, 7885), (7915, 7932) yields -0.27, 38.3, 38.2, 38.3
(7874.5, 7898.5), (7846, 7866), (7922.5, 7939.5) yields 0.03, 38.6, 38.3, 38.5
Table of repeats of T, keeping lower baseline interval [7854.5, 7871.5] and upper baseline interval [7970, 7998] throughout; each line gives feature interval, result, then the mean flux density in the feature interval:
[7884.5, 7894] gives 0.0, 38.2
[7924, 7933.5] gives 0.0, 38.3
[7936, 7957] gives 0.1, 38.3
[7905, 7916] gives -0.1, 38.9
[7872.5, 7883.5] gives 0.0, 38.4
